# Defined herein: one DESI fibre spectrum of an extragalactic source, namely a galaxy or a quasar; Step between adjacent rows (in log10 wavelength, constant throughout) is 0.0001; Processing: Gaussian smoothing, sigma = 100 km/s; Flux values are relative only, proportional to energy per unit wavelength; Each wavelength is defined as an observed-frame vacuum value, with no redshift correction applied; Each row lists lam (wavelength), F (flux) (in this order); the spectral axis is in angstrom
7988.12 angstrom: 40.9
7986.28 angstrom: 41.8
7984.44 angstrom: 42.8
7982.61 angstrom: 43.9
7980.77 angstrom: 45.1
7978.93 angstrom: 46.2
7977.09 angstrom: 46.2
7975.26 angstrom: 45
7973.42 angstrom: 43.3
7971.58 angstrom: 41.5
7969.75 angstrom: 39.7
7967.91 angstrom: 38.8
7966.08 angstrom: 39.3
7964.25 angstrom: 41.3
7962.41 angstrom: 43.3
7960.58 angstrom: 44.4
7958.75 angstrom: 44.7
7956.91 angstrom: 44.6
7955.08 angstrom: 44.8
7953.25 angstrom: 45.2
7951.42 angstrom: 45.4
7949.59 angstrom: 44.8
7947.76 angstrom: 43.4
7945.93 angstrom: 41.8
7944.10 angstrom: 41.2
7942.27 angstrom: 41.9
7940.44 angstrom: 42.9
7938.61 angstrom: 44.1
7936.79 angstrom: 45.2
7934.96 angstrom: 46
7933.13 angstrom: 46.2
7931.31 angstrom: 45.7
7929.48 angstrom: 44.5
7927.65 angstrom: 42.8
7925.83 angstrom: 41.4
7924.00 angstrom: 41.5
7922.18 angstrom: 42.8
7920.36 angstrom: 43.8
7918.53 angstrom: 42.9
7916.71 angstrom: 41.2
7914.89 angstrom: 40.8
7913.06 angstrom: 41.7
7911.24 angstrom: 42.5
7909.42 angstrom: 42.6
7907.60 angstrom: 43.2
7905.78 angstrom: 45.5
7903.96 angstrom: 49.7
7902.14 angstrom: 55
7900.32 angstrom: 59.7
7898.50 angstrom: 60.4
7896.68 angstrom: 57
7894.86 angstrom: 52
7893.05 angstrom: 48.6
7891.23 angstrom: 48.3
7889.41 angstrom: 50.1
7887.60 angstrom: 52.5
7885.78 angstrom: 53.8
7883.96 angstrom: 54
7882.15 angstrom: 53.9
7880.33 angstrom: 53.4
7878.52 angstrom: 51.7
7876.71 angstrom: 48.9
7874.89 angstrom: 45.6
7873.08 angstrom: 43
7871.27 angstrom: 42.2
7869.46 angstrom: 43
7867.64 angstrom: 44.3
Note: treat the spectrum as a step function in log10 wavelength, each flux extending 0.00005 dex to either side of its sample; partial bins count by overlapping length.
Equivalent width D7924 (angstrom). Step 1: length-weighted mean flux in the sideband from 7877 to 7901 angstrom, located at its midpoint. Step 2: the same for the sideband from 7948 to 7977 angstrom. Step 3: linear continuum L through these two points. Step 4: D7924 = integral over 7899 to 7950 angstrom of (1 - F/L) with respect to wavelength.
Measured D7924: 4.0 angstrom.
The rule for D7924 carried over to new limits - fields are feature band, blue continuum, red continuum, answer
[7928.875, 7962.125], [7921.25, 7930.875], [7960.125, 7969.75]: -1.8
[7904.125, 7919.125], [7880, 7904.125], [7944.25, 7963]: 2.3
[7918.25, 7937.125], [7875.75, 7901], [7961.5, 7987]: 1.7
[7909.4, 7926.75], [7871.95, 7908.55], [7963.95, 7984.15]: 2.3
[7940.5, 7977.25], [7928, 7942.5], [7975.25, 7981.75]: 1.8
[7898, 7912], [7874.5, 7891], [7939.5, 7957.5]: -0.2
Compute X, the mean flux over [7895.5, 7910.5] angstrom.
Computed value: 51.5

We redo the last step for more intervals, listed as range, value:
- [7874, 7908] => 51.9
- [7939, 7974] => 42.8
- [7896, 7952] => 45.4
